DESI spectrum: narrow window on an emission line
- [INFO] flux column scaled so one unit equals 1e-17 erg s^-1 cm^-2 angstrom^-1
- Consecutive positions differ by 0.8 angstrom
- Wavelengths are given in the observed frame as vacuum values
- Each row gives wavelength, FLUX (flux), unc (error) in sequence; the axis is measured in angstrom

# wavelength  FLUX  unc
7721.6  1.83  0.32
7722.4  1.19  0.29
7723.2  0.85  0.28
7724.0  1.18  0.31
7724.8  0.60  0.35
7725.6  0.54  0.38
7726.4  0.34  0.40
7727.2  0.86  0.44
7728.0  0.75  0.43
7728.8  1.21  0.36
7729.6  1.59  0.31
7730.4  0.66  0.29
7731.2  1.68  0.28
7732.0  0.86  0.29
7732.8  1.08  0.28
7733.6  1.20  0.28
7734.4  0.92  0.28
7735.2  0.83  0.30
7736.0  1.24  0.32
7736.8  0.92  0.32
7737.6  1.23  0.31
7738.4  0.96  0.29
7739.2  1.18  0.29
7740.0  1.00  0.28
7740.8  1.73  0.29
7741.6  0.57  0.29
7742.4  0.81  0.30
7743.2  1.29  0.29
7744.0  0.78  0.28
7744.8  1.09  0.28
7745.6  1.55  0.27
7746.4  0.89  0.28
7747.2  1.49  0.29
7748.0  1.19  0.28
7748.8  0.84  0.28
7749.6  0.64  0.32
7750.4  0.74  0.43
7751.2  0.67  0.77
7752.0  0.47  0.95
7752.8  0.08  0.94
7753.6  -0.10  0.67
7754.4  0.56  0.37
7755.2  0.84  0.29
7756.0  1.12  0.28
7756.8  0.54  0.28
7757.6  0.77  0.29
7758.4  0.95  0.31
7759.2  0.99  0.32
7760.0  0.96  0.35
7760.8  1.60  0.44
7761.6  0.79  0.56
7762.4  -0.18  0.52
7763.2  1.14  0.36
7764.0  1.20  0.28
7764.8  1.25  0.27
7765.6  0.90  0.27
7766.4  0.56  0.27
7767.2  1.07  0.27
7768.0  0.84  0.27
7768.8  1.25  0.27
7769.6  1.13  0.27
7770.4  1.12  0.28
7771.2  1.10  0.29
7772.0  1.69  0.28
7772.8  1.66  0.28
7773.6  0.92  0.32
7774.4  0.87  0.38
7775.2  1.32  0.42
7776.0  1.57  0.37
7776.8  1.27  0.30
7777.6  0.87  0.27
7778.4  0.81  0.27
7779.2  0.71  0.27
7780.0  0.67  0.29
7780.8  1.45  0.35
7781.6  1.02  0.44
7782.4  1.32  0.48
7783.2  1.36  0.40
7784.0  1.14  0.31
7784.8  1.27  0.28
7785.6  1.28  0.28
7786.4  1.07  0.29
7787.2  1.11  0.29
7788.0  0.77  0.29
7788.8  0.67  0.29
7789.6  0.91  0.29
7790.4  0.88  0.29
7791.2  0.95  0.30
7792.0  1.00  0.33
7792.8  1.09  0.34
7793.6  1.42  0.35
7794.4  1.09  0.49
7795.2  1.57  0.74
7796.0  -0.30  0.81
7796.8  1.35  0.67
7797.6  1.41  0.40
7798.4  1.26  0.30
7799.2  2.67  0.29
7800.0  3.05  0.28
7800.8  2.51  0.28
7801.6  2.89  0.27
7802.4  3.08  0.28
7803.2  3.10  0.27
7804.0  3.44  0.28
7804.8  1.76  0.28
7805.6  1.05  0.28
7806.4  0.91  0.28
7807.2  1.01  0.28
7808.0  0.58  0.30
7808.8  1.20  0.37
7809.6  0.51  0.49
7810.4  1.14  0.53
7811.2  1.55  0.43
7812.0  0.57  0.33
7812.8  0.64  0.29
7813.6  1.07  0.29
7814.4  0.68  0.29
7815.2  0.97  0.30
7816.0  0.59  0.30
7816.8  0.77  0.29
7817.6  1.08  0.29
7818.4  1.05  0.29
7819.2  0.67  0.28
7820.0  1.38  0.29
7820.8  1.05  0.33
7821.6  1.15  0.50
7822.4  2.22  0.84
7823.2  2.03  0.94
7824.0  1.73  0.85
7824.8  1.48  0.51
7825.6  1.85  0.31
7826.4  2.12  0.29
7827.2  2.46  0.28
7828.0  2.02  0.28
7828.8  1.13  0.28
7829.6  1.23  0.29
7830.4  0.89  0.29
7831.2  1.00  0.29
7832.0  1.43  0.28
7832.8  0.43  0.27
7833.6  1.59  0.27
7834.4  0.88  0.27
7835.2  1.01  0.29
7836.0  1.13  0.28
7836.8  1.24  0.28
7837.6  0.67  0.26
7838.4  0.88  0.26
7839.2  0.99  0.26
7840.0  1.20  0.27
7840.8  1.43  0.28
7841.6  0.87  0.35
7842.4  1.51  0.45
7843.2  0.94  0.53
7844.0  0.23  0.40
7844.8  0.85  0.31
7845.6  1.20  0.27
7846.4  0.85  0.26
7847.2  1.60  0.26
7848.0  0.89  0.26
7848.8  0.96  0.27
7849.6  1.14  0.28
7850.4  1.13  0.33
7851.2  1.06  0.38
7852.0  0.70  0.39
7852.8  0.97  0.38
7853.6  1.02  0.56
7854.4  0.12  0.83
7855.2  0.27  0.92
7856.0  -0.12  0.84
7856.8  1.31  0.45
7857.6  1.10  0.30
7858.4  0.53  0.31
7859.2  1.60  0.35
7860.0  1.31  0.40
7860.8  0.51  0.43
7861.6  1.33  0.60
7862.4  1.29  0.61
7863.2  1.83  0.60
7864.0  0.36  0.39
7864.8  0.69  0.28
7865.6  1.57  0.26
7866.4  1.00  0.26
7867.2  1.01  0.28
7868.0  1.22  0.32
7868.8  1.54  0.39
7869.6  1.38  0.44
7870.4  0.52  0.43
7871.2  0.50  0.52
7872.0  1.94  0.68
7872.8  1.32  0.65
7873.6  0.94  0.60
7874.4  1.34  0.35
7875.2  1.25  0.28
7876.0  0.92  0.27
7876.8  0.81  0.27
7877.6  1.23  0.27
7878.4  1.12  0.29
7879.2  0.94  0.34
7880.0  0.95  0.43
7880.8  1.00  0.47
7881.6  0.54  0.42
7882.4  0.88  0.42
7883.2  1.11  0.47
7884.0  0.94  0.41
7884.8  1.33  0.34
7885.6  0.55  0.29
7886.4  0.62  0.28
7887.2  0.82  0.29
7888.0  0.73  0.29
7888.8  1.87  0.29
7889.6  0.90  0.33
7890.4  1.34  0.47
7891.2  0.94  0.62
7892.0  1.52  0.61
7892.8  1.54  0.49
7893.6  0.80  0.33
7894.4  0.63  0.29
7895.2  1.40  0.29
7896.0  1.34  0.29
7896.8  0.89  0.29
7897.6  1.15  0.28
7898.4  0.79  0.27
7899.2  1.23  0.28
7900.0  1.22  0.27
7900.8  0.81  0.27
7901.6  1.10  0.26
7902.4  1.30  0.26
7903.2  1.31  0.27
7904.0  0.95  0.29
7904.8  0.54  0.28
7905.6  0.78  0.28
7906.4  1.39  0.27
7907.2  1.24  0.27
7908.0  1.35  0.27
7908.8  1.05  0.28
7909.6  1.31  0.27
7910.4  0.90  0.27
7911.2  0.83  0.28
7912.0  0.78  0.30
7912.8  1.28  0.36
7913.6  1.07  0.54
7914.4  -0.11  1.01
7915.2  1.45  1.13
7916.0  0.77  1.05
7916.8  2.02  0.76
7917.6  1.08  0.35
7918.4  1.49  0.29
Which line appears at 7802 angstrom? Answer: Halpha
